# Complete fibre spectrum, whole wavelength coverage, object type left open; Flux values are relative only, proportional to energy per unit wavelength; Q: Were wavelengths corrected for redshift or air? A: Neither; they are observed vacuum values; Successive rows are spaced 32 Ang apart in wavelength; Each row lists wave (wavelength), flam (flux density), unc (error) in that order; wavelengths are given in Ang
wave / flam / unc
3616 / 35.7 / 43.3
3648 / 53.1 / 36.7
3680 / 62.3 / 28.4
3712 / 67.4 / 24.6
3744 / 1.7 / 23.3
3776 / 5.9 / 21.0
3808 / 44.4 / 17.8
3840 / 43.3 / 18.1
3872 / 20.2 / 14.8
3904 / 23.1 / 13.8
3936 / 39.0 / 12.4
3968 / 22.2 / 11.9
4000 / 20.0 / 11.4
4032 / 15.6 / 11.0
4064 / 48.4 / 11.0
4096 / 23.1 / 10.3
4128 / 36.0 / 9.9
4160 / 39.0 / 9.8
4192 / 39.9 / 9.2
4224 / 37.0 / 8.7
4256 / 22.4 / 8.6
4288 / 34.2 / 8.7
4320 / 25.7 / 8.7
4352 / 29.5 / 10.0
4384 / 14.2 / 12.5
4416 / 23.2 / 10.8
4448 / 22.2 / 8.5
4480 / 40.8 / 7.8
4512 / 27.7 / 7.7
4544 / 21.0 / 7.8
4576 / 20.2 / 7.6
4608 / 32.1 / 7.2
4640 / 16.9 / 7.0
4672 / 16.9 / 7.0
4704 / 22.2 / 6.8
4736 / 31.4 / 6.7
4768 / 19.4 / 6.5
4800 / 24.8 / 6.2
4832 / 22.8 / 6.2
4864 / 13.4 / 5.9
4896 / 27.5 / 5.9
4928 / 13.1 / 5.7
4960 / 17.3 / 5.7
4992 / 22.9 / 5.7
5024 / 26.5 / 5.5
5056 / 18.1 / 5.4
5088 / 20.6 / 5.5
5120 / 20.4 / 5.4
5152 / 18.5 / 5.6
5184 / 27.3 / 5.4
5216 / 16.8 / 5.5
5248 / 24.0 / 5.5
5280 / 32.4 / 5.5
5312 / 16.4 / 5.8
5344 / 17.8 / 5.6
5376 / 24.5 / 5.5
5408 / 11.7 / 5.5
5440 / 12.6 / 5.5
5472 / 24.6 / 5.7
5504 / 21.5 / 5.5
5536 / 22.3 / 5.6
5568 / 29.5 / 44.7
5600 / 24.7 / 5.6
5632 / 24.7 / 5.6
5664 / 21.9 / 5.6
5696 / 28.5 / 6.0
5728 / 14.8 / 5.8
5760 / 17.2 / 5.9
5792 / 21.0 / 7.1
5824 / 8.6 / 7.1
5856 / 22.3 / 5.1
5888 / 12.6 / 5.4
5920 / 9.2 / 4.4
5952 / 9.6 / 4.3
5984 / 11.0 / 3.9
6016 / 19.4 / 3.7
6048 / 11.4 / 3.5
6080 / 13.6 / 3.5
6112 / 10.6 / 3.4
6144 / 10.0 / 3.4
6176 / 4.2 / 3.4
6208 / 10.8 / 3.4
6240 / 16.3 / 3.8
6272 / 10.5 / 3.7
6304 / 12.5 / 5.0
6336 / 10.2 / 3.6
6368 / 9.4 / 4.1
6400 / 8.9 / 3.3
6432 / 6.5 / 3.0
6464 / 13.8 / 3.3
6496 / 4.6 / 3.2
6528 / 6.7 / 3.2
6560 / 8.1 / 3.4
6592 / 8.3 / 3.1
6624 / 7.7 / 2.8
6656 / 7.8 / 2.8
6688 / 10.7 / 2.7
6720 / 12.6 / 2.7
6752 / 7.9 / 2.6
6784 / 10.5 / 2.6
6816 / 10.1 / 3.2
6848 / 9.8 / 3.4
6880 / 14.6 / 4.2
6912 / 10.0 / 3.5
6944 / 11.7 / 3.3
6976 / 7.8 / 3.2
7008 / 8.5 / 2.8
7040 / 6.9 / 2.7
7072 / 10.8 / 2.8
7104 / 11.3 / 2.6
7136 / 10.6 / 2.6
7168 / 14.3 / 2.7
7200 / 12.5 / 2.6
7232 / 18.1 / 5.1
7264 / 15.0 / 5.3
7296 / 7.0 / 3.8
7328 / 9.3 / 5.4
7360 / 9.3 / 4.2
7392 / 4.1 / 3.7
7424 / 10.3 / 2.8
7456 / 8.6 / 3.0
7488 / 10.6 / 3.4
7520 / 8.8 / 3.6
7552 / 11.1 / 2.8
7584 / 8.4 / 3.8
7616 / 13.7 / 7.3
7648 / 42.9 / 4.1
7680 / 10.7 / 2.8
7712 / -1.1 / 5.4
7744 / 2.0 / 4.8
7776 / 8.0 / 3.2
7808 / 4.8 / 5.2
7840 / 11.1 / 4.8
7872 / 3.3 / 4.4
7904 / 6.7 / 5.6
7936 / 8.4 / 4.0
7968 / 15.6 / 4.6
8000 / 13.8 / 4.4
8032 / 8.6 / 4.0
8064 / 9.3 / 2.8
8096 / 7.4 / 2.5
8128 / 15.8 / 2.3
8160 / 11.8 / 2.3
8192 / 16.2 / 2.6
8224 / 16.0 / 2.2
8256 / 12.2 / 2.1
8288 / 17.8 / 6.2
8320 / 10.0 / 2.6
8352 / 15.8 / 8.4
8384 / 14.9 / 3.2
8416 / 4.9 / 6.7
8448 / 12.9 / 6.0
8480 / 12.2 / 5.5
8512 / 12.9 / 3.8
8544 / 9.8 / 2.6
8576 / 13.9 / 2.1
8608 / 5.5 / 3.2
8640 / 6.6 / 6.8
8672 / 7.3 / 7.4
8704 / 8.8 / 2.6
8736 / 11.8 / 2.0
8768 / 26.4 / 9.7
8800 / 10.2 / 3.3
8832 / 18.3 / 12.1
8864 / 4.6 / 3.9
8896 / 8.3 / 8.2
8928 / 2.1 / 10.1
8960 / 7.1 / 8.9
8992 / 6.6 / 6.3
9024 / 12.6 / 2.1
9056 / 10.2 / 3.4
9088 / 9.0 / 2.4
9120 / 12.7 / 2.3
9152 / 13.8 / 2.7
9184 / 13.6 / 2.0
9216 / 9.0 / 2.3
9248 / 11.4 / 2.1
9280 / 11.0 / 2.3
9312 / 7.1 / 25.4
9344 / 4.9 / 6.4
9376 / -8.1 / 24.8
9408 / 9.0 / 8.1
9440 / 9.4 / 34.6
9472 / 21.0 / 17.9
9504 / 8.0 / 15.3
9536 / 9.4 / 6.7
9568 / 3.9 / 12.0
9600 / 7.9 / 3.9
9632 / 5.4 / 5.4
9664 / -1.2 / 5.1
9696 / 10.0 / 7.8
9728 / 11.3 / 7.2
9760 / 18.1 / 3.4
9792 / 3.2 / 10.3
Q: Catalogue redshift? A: 1.049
